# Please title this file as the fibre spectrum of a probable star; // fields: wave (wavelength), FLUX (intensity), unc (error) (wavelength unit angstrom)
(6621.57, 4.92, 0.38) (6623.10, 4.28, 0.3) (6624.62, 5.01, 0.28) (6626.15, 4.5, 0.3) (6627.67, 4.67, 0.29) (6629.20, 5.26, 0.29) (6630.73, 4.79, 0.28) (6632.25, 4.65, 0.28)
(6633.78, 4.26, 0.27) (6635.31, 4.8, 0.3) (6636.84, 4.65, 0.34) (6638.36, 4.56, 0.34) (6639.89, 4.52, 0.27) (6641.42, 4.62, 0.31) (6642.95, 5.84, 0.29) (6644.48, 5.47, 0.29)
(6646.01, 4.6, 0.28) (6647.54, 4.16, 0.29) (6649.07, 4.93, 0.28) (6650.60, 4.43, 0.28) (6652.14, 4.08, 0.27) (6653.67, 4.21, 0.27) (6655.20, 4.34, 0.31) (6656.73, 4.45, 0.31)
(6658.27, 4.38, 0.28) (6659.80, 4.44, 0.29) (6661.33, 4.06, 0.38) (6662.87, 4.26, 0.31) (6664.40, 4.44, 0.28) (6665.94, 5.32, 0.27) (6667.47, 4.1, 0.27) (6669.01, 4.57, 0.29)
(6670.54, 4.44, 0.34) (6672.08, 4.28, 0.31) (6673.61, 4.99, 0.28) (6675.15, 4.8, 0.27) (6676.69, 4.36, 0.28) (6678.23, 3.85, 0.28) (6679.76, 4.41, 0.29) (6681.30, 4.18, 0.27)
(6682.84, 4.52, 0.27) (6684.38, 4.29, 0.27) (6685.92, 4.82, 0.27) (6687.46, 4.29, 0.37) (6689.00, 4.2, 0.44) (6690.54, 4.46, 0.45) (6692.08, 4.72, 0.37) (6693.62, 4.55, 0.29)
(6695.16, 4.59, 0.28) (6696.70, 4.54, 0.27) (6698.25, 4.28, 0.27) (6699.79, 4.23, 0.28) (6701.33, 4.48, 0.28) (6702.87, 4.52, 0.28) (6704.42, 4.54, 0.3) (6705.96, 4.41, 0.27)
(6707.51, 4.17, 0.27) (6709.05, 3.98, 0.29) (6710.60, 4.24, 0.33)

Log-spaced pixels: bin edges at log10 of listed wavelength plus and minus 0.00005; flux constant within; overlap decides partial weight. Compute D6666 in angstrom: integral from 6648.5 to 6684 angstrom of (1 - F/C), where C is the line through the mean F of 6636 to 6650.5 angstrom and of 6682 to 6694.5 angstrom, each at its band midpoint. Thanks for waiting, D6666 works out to 1.63 angstrom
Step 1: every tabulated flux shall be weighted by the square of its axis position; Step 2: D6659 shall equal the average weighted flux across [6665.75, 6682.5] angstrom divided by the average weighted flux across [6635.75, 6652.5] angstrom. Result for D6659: 0.95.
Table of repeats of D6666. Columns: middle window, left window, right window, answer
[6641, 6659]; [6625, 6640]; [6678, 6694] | -0.1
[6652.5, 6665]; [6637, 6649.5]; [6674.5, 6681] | 0.8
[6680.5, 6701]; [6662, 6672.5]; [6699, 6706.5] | 0.1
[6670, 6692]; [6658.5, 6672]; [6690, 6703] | 0.2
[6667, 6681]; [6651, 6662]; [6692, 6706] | -0.2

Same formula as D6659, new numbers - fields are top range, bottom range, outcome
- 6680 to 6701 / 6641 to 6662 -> 0.98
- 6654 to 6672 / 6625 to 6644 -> 0.93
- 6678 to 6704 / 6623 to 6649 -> 0.94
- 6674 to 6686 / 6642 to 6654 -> 0.94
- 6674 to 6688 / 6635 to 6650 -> 0.93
